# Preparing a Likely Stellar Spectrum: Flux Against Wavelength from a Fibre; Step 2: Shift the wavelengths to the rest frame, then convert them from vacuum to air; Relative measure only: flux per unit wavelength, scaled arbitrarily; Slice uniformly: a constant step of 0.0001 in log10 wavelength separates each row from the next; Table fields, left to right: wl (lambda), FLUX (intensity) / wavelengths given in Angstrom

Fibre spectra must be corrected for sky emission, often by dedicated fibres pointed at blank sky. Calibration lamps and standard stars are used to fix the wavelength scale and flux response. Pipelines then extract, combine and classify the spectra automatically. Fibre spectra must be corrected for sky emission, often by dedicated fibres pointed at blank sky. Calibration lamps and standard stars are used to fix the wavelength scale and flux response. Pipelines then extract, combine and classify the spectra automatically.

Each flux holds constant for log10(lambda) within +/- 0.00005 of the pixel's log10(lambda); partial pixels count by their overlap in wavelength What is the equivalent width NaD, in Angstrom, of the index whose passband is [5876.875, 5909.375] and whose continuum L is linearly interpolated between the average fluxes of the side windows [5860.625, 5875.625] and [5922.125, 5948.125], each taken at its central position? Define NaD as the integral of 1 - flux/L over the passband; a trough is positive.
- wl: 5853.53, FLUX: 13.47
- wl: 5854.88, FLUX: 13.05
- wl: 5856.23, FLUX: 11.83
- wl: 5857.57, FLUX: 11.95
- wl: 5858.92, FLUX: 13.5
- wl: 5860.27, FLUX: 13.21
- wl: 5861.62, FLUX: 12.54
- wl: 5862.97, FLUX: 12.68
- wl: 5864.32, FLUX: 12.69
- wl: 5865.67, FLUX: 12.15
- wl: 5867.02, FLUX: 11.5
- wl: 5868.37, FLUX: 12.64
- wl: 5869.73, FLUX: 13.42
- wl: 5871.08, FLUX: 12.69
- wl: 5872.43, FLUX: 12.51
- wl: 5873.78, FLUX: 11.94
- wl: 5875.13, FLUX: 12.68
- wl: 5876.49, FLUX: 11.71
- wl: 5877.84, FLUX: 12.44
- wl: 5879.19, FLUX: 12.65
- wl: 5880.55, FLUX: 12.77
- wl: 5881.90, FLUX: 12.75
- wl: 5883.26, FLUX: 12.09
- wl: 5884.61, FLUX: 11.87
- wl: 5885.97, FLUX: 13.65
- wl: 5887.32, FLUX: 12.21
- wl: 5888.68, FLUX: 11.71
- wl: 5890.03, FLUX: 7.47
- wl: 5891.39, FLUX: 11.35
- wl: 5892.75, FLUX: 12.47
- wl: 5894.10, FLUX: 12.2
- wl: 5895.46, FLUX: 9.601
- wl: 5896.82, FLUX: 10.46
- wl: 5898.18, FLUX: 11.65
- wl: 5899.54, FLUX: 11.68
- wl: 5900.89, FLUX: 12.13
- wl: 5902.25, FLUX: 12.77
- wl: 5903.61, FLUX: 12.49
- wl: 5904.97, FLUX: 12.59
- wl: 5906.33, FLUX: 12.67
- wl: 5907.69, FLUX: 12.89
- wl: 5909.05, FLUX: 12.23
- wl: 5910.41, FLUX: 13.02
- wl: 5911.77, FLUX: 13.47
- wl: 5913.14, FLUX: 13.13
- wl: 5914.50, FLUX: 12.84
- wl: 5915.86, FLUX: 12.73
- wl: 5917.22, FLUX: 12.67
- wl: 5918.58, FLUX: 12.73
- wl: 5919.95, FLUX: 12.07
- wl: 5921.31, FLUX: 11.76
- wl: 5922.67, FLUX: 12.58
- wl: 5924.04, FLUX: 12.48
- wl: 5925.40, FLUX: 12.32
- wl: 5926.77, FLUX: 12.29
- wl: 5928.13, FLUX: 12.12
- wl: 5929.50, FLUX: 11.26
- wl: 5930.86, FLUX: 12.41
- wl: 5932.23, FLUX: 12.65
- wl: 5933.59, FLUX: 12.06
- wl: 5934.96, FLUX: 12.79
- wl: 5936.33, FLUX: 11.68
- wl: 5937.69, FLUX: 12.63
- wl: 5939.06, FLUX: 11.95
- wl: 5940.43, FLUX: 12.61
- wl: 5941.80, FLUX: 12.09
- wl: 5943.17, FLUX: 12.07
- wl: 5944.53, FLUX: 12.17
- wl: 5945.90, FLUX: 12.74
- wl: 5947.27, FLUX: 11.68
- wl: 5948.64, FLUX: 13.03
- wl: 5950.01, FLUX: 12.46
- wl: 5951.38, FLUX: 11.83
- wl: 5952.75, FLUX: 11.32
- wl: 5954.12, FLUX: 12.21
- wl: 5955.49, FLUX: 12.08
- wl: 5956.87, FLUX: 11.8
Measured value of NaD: 1.2 Angstrom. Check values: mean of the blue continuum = 12.5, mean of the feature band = 11.9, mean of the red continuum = 12.2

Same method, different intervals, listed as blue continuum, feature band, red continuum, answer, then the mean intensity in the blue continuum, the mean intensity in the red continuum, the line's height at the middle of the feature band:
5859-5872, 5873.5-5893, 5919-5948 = 0.88 Angstrom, 12.6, 12.2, 12.5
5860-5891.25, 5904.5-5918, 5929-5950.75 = -0.63 Angstrom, 12.2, 12.3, 12.3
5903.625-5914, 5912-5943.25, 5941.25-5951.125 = 0.50 Angstrom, 12.8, 12.3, 12.6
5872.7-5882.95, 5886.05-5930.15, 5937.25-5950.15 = 1.02 Angstrom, 12.4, 12.3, 12.4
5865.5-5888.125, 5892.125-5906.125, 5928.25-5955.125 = 0.60 Angstrom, 12.5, 12.2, 12.4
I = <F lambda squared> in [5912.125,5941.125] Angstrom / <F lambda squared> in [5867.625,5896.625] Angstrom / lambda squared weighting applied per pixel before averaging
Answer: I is 1.0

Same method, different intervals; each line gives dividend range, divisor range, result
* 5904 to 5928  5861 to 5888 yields 1.02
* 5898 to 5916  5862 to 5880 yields 1.03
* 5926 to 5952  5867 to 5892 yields 1.03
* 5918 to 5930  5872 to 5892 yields 1.03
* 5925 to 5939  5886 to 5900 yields 1.11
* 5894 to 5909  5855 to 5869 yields 0.97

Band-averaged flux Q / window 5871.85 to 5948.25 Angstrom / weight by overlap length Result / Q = 12.2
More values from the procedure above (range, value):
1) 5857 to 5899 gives 12.1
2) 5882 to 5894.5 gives 11.7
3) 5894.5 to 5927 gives 12.3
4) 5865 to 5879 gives 12.4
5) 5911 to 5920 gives 12.9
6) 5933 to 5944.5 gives 12.2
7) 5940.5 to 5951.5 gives 12.3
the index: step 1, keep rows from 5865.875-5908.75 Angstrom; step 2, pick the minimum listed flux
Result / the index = 7.47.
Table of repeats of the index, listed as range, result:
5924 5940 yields 11.26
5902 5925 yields 11.76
